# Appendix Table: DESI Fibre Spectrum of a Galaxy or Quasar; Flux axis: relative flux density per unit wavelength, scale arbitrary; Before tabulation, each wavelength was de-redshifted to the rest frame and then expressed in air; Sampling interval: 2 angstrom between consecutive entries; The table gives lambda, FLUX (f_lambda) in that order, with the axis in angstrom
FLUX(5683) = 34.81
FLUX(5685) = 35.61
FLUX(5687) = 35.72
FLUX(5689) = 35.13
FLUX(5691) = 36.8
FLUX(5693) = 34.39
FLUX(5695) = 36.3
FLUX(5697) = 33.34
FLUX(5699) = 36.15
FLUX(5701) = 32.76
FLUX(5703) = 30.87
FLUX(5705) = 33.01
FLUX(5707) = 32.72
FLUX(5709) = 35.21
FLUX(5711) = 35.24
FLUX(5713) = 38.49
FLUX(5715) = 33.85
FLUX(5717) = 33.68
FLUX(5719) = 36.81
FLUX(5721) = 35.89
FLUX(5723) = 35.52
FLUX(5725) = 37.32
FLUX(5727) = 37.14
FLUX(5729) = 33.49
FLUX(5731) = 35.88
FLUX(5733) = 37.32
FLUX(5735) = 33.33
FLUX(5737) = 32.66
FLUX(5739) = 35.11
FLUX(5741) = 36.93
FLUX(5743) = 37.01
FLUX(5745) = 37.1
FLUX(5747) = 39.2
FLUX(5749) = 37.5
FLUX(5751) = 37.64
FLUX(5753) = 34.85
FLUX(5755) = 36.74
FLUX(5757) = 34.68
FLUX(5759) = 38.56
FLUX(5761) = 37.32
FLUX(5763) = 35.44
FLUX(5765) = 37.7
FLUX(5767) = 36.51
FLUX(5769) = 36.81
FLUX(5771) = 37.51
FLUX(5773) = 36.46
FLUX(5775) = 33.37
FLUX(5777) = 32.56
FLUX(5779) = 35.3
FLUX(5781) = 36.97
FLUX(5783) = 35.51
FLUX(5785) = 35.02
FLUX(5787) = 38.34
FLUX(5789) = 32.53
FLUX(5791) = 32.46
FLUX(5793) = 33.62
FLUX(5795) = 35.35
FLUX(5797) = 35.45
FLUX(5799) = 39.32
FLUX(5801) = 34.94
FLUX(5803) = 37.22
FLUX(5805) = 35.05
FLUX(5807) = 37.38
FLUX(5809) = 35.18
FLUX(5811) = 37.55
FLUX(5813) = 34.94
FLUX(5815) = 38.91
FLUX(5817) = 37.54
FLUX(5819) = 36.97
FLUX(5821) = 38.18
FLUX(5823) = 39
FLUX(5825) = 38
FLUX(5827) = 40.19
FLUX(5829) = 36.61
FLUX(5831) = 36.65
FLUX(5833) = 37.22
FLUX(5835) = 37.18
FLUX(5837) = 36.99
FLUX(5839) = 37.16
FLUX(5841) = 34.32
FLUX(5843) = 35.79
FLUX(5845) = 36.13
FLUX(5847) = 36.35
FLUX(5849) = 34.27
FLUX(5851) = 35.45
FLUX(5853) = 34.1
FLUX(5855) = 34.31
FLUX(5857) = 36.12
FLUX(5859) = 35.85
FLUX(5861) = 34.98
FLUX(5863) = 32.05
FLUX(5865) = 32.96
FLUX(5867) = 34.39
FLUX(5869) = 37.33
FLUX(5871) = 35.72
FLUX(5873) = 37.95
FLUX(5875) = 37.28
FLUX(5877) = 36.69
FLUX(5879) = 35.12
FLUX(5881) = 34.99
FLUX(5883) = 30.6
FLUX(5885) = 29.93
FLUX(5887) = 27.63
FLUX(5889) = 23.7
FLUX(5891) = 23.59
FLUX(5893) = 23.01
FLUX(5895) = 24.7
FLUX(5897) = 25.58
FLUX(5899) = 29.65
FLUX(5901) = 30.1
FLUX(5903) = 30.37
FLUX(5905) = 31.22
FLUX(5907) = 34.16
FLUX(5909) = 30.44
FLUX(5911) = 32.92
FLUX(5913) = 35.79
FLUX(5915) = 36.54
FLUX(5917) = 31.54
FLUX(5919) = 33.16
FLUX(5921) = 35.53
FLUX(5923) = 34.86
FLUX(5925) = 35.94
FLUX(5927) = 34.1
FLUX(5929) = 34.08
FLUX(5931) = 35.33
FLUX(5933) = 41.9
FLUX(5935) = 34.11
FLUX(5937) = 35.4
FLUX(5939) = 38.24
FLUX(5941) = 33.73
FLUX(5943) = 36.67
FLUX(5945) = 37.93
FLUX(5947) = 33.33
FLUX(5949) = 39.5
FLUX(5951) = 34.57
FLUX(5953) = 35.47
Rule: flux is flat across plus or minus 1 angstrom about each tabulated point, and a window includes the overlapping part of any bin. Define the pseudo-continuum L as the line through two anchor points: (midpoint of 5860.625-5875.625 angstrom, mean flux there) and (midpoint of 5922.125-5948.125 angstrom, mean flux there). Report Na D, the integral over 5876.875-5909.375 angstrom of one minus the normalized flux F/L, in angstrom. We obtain 5.7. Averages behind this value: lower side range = 35.3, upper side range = 35.8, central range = 29.3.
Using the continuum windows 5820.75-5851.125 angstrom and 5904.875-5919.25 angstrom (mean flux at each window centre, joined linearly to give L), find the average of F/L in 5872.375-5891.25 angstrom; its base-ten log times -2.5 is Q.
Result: 0.09 mag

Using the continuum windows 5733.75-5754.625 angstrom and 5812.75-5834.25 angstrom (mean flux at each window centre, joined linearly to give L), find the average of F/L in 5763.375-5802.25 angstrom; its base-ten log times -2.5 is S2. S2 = 0.041 mag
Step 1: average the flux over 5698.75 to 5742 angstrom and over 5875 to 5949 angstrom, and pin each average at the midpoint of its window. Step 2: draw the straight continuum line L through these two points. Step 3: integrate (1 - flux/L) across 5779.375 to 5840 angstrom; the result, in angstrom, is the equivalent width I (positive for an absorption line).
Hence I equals -4.8 angstrom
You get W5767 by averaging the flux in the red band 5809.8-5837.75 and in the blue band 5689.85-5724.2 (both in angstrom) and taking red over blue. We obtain 1.08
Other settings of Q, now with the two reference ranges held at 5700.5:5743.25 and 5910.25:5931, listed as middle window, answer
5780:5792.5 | -0.01 mag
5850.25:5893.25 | 0.05 mag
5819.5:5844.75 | -0.08 mag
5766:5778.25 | -0.02 mag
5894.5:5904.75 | 0.21 mag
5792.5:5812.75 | -0.04 mag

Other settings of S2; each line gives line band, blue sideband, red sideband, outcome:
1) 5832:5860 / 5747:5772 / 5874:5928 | -0.070 mag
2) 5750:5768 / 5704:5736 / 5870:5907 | -0.074 mag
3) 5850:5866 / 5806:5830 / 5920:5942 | 0.074 mag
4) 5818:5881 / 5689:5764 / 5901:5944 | -0.039 mag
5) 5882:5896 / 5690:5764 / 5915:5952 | 0.334 mag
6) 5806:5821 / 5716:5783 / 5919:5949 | -0.031 mag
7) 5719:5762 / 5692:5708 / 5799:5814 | -0.049 mag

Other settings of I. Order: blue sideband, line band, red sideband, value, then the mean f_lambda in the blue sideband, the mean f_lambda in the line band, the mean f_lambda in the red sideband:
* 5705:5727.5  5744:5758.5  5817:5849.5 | -0.38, 35.5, 36.9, 37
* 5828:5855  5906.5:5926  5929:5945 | 1.20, 36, 34.1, 36.4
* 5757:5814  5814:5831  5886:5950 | -1.52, 35.8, 38.1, 32.6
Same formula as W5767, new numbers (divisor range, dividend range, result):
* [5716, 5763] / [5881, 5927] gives 0.85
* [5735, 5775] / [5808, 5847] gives 1.02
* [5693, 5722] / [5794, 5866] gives 1.05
